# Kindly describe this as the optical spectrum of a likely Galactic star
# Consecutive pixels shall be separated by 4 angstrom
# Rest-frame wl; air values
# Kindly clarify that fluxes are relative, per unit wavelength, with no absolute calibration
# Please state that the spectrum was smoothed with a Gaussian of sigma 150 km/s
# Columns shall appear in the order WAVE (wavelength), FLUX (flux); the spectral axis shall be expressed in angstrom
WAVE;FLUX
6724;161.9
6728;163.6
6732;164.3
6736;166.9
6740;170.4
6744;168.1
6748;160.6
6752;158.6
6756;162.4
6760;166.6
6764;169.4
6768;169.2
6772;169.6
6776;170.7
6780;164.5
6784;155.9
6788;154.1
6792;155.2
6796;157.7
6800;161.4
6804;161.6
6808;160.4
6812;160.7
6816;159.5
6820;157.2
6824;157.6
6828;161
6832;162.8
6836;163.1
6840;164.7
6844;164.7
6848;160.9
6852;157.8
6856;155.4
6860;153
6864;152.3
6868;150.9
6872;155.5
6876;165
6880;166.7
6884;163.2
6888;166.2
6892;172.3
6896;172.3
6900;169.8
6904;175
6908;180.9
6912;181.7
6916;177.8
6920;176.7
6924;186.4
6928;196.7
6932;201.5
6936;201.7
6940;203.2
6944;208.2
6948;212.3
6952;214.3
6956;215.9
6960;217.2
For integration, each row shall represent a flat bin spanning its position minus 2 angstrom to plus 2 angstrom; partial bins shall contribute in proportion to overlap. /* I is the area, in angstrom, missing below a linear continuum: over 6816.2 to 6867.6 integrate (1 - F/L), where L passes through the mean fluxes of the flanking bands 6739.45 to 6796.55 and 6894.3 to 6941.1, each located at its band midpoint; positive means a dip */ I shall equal 4.5 angstrom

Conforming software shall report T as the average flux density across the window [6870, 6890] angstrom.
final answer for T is 163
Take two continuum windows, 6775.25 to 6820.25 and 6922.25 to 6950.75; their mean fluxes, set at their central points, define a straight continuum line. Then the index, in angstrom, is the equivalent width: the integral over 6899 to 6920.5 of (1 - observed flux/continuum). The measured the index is 1.8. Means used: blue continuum 160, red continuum 202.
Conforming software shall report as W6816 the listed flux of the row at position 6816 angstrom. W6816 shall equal 159.5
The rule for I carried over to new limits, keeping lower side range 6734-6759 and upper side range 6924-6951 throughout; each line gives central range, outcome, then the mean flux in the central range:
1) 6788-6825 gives 3.74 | 159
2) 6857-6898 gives 6.32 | 162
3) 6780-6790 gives 0.89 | 157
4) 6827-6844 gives 1.80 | 163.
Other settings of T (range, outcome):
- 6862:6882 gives 158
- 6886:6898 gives 170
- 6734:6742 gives 169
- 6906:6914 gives 181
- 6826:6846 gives 163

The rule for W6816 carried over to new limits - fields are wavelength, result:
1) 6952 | 214.3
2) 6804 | 161.6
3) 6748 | 160.6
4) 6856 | 155.4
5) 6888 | 166.2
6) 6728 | 163.6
